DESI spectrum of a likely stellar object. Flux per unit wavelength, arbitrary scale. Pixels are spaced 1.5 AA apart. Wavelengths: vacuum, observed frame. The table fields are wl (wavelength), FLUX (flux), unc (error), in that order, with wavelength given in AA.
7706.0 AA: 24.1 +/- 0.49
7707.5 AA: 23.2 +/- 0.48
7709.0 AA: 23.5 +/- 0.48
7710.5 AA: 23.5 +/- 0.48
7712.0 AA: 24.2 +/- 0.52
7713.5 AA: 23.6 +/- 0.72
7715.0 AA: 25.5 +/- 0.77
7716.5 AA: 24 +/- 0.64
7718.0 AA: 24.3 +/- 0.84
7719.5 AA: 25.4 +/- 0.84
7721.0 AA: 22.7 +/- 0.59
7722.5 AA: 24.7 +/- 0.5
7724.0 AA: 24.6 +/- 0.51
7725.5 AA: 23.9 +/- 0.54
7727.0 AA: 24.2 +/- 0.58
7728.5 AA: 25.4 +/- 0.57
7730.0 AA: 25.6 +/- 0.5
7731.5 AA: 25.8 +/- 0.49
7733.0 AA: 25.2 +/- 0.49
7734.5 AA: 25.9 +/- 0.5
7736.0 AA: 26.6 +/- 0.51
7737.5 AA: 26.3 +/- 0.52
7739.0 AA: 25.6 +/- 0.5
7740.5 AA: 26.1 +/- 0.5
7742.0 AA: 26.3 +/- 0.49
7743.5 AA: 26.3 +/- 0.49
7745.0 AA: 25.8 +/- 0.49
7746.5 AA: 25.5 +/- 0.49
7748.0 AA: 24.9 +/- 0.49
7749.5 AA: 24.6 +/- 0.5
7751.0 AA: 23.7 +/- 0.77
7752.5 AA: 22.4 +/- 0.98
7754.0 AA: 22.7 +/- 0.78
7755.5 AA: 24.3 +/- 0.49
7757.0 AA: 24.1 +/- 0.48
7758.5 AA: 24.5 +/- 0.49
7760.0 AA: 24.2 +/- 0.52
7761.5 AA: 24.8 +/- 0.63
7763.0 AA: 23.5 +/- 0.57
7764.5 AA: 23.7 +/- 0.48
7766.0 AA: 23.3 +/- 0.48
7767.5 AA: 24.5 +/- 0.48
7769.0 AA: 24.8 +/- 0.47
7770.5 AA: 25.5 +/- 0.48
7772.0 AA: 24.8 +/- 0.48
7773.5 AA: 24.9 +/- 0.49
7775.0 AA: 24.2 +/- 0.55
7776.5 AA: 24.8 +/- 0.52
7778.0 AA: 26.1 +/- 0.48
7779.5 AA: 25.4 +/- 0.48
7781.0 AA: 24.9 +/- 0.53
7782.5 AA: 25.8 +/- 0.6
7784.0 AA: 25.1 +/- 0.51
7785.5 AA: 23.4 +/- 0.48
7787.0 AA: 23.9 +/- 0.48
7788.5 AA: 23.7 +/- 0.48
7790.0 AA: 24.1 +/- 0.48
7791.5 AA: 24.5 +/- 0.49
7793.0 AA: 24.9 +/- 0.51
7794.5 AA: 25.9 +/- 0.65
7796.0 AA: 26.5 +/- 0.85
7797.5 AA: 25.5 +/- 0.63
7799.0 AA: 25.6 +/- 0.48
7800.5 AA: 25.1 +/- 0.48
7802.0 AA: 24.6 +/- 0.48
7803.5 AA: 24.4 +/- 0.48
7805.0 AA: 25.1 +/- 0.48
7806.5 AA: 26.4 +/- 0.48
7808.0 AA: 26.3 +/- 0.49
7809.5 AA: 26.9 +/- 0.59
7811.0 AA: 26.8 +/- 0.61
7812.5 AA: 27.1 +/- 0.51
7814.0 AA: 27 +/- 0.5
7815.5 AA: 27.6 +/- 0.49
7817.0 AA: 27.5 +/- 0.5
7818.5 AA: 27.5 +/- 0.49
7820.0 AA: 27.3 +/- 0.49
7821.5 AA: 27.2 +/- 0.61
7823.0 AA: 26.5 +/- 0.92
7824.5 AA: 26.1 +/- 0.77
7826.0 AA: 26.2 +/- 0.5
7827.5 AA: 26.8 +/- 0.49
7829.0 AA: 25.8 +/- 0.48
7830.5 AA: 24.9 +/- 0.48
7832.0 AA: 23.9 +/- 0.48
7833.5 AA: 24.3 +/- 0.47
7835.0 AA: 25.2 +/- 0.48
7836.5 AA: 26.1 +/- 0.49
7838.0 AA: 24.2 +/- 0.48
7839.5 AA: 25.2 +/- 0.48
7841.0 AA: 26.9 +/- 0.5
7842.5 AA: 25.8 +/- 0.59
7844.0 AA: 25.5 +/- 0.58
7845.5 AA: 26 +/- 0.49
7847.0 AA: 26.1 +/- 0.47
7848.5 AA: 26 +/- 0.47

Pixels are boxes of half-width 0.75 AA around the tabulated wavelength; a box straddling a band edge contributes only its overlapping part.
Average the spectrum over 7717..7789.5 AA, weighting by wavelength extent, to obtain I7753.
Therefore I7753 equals 24.8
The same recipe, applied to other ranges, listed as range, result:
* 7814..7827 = 27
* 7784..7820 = 25.7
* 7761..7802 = 24.8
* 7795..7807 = 25.4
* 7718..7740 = 25.1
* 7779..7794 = 24.6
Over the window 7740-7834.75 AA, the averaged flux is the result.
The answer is 25.2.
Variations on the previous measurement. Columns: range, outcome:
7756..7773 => 24.3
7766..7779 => 24.9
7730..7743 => 26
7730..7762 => 25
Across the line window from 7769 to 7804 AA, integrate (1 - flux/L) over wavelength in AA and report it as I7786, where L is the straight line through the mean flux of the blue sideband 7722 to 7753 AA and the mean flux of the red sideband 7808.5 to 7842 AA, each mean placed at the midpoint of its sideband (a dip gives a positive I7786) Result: 1.2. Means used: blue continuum 25.2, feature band 24.9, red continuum 26.2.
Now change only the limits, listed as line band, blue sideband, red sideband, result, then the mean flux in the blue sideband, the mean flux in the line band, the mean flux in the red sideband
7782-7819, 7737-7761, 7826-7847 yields -0.6 AA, 24.8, 25.6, 25.5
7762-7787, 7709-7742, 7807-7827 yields 1.3 AA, 24.9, 24.6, 26.9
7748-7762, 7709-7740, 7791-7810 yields 0.6 AA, 24.8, 24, 25.5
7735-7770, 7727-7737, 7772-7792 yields 0.7 AA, 25.6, 24.7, 24.7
